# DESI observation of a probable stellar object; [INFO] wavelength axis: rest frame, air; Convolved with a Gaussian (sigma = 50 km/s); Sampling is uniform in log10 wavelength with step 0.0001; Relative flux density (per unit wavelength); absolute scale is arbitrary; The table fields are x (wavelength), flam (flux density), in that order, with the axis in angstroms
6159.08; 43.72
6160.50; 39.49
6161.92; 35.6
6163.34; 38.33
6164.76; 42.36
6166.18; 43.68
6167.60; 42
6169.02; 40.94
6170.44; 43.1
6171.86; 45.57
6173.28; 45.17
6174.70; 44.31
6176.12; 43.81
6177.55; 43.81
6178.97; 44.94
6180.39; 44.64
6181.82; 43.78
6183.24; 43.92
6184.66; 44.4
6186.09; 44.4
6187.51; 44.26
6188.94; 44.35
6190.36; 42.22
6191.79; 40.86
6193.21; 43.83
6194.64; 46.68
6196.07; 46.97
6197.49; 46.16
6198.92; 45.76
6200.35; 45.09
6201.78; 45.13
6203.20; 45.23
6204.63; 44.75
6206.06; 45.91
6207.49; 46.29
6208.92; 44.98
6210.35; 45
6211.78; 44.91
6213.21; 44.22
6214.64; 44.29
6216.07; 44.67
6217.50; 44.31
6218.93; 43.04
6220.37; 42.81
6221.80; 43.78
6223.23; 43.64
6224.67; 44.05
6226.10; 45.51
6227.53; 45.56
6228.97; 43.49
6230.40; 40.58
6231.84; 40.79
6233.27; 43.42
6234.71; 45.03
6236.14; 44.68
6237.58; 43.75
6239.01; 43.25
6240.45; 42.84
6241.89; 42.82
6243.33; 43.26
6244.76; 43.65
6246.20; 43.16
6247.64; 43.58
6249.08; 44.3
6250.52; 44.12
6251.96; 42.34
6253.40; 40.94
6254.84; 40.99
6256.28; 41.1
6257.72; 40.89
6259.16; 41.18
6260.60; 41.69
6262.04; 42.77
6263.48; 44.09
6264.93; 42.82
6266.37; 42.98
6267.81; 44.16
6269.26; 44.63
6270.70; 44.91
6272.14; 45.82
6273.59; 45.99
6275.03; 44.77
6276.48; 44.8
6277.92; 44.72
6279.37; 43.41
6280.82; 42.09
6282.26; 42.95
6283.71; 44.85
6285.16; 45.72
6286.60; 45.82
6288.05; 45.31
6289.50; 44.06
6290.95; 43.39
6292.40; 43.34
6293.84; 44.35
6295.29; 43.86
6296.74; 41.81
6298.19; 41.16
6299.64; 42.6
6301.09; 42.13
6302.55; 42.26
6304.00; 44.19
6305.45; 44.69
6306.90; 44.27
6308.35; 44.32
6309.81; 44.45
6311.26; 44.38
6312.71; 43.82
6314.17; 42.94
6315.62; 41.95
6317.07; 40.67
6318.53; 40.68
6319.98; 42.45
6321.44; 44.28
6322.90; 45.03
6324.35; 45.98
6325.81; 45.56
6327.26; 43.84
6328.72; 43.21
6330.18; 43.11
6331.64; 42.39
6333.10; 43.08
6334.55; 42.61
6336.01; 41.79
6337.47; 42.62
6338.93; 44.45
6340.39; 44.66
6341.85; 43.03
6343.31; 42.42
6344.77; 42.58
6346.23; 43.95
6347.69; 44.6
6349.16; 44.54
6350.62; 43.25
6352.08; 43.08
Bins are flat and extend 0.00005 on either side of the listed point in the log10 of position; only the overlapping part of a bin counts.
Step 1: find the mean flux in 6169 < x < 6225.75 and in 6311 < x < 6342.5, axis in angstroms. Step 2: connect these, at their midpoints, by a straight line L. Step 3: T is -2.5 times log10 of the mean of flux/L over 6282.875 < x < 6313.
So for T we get -0.007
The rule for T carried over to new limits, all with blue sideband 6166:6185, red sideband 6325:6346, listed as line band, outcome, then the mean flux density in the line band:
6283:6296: -0.03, 44.5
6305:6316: -0.01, 43.9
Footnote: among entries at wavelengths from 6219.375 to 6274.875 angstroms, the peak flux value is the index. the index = 45.99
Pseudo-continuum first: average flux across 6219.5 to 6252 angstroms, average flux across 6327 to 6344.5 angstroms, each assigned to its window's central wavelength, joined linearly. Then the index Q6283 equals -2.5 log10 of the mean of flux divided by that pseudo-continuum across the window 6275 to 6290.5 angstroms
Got -0.03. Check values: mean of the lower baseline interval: 43.5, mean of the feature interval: 44.4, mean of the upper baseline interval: 43.1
